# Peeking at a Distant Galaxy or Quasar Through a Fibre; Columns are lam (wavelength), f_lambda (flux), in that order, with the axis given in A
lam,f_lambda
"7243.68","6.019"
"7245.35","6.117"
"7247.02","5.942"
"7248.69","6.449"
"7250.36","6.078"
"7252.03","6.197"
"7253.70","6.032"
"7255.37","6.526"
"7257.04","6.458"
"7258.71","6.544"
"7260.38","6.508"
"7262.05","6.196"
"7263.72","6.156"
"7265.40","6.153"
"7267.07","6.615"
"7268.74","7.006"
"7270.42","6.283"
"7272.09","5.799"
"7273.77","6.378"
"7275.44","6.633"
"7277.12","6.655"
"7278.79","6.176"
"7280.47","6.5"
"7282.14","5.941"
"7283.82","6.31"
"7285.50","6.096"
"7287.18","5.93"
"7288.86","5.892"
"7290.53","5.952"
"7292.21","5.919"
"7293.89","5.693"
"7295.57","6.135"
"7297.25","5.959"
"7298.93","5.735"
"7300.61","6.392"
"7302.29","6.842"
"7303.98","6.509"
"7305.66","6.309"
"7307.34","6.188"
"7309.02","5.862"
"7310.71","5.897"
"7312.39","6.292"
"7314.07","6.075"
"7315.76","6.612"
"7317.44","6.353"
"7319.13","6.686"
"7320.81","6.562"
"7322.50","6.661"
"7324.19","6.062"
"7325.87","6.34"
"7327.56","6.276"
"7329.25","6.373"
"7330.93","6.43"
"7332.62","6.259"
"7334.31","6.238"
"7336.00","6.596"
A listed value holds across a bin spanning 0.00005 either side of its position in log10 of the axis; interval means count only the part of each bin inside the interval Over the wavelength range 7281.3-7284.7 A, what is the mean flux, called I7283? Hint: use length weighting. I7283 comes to 6.13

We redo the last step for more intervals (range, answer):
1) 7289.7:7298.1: 5.93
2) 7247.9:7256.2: 6.25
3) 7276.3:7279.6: 6.43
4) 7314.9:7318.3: 6.47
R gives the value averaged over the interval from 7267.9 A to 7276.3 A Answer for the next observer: 6.42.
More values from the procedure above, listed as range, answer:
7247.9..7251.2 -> 6.26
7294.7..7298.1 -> 6.04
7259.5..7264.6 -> 6.29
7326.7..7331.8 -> 6.36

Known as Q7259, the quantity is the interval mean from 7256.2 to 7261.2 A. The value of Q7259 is 6.51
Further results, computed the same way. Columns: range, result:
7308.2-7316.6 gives 6.15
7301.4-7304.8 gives 6.66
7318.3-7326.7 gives 6.47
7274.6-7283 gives 6.39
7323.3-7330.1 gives 6.27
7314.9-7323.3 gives 6.57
